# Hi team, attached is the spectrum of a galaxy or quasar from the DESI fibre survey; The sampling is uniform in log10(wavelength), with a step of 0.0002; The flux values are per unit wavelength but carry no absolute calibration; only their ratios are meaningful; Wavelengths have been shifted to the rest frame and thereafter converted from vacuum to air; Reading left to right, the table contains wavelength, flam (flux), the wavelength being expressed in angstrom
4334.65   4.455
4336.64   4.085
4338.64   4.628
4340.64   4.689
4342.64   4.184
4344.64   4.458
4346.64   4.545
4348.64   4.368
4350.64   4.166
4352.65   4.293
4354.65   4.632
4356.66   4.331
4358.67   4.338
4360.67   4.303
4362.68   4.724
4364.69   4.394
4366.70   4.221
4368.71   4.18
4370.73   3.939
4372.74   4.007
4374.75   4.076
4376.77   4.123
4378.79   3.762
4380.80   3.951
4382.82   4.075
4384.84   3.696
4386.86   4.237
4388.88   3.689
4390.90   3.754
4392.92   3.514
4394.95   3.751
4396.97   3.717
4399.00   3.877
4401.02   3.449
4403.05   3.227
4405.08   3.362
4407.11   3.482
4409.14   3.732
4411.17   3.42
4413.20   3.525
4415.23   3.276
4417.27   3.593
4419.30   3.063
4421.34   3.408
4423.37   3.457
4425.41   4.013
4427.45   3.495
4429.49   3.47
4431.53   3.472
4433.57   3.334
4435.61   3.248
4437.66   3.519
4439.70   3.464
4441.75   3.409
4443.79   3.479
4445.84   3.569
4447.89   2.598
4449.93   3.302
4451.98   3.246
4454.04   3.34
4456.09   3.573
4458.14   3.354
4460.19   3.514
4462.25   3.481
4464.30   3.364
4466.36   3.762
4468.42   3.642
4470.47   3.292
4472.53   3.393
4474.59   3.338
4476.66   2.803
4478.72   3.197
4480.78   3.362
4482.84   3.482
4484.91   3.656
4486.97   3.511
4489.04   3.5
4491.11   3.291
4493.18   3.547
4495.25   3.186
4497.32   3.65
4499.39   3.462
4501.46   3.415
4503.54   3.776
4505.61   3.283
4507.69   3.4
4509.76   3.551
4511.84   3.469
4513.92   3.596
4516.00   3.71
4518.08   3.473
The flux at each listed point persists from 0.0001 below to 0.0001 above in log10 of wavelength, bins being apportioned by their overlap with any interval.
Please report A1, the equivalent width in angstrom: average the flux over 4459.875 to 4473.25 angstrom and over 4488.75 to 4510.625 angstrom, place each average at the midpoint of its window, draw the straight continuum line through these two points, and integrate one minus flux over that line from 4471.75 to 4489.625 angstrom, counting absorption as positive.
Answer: 0.6 angstrom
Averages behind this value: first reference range 3.49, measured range 3.36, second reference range 3.46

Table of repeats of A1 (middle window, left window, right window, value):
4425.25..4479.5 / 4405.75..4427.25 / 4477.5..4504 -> 1.4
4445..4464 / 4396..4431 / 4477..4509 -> 0.8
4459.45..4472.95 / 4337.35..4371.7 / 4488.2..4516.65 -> 0.7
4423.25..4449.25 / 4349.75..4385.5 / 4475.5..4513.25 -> 2.4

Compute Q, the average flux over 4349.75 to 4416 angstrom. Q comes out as 3.92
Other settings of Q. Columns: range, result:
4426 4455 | 3.36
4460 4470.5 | 3.53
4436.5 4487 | 3.38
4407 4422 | 3.44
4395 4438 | 3.49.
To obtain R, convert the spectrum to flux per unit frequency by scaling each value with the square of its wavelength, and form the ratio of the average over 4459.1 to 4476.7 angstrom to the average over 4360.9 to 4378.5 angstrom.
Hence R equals 0.86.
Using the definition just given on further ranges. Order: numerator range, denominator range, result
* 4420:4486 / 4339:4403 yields 0.86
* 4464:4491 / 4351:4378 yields 0.84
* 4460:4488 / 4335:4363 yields 0.82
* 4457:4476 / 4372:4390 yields 0.91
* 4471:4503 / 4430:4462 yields 1.03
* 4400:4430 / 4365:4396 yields 0.89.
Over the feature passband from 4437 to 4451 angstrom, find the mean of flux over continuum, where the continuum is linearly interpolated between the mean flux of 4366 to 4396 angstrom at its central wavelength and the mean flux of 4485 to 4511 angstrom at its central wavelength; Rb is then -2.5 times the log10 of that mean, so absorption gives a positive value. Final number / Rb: 0.109 mag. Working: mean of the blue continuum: 3.93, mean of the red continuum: 3.47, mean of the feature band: 3.33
